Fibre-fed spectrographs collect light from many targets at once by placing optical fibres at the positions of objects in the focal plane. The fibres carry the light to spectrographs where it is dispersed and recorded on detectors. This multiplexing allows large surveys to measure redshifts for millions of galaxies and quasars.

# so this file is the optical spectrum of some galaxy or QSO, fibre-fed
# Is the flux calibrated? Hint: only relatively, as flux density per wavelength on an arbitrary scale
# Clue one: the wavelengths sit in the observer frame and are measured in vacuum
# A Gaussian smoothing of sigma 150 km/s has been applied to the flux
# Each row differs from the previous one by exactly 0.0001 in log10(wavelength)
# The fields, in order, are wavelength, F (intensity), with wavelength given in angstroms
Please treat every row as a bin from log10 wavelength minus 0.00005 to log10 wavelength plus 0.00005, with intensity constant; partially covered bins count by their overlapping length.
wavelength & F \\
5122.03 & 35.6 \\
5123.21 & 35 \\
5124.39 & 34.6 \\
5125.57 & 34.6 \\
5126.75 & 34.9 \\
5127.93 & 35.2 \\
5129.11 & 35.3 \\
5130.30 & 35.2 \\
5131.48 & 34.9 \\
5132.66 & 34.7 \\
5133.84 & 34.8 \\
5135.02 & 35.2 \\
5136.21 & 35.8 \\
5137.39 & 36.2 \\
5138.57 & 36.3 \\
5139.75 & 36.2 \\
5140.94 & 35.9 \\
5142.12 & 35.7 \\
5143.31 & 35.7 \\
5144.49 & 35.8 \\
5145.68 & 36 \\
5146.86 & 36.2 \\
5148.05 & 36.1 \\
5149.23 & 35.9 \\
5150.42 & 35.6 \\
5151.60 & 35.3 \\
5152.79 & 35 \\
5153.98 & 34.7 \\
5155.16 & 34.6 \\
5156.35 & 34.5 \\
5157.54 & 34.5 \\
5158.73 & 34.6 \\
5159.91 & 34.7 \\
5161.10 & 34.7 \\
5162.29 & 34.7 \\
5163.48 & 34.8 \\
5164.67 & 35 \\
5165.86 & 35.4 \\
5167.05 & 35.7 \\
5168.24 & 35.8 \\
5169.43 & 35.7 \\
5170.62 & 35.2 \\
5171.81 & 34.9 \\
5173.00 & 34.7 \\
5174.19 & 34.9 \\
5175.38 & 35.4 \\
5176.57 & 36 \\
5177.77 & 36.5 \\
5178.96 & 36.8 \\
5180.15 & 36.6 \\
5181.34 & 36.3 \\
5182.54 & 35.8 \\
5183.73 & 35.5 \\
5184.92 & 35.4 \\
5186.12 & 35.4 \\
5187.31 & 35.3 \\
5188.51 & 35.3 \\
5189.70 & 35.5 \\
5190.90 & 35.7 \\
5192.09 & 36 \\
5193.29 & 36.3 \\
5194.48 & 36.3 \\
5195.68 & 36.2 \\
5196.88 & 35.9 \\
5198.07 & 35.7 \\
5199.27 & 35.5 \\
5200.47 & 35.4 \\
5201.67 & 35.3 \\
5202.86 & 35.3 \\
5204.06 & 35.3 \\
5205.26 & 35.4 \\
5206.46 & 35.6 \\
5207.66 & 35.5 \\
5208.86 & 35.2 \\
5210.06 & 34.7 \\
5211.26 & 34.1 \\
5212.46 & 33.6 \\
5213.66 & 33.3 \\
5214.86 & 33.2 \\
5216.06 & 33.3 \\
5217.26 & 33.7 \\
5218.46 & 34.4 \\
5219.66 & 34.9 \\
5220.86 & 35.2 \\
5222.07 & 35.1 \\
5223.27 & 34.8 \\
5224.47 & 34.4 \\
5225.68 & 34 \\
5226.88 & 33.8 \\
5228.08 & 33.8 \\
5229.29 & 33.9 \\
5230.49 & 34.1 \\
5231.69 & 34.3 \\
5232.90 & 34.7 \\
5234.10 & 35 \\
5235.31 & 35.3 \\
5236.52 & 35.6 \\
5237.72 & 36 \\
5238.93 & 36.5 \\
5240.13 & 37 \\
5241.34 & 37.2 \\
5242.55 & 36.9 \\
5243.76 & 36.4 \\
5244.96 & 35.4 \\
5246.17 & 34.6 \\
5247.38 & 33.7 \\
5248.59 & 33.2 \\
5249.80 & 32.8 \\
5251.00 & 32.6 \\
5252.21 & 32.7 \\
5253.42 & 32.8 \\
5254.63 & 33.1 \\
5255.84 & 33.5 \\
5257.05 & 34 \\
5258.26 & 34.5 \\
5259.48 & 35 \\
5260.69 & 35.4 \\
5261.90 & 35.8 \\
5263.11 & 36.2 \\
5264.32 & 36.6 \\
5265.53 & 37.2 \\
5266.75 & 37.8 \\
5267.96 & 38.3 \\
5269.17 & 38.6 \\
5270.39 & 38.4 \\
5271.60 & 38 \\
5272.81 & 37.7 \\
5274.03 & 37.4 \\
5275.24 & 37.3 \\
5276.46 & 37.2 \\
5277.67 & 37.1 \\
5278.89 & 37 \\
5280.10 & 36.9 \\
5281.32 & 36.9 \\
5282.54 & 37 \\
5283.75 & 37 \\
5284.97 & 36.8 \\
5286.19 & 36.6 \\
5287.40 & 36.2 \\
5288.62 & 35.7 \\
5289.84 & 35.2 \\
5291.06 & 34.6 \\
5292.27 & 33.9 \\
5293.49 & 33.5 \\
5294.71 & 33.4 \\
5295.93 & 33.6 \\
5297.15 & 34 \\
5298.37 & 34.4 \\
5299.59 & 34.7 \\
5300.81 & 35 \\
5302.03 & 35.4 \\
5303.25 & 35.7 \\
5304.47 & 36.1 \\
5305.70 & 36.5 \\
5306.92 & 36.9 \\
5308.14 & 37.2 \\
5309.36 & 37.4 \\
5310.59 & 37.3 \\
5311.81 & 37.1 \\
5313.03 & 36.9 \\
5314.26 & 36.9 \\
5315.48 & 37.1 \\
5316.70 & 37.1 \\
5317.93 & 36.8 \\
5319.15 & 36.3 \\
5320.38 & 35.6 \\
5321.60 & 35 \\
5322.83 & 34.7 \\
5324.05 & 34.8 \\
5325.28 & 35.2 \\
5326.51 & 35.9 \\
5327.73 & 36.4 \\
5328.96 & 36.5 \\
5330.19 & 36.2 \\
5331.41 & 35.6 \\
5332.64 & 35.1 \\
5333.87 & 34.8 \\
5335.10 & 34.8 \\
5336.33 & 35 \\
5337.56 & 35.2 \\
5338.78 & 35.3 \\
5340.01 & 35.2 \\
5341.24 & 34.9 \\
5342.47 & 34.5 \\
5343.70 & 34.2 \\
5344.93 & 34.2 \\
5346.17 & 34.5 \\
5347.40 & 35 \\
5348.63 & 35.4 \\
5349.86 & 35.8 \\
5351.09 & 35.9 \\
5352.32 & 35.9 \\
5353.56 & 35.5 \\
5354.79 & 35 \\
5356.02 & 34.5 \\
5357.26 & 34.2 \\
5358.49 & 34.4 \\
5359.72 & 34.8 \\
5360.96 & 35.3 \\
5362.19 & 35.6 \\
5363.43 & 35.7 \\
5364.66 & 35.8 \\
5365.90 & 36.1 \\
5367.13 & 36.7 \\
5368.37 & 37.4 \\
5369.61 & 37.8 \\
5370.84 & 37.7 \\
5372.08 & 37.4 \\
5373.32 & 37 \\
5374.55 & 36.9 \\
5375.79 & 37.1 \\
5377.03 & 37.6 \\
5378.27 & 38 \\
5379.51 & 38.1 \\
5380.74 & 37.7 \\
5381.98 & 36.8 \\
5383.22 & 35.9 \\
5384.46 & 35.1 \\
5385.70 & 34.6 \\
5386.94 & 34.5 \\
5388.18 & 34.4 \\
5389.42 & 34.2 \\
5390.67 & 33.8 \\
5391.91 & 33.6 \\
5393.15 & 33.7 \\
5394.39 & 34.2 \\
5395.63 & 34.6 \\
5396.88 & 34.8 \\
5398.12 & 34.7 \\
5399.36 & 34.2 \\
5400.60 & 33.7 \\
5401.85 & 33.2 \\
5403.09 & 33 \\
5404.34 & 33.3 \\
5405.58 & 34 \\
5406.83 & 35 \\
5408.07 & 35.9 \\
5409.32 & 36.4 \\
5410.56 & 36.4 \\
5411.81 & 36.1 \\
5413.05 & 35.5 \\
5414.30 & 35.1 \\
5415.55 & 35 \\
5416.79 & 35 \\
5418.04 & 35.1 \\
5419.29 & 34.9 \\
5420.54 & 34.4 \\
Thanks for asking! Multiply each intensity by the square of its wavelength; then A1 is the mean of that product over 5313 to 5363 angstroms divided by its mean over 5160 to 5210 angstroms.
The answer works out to 1.06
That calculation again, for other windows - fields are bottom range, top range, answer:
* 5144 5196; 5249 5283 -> 1.05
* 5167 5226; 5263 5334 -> 1.07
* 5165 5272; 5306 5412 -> 1.06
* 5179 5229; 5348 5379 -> 1.09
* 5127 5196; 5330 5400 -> 1.08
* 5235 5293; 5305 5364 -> 1.02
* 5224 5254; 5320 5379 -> 1.07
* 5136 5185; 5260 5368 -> 1.07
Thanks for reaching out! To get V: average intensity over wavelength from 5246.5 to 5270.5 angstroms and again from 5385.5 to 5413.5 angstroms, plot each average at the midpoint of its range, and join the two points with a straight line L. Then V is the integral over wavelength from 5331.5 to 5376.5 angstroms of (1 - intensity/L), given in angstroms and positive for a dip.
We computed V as -1.2 angstroms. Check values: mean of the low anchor 35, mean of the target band 35.6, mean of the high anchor 34.5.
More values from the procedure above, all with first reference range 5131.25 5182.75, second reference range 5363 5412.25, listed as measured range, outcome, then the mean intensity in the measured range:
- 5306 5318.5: -0.54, 37.1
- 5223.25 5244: 0.17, 35.2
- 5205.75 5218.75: 0.45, 34.2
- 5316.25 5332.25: -0.13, 35.8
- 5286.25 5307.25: 0.31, 35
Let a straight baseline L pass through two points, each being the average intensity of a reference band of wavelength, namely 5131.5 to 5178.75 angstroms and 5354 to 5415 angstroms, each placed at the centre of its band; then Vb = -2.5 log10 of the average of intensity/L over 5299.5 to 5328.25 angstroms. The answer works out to -0.02 mag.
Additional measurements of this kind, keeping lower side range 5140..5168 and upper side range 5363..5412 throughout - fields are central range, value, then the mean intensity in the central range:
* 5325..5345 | 0.007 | 35.3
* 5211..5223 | 0.039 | 34.1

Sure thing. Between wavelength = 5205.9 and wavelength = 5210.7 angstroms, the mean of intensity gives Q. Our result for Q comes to 35.2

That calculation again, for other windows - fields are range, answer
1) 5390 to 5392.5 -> 33.6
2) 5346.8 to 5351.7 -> 35.6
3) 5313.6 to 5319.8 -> 36.8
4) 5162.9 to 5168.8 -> 35.3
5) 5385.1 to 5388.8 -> 34.5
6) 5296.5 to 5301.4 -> 34.5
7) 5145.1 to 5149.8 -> 36.1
